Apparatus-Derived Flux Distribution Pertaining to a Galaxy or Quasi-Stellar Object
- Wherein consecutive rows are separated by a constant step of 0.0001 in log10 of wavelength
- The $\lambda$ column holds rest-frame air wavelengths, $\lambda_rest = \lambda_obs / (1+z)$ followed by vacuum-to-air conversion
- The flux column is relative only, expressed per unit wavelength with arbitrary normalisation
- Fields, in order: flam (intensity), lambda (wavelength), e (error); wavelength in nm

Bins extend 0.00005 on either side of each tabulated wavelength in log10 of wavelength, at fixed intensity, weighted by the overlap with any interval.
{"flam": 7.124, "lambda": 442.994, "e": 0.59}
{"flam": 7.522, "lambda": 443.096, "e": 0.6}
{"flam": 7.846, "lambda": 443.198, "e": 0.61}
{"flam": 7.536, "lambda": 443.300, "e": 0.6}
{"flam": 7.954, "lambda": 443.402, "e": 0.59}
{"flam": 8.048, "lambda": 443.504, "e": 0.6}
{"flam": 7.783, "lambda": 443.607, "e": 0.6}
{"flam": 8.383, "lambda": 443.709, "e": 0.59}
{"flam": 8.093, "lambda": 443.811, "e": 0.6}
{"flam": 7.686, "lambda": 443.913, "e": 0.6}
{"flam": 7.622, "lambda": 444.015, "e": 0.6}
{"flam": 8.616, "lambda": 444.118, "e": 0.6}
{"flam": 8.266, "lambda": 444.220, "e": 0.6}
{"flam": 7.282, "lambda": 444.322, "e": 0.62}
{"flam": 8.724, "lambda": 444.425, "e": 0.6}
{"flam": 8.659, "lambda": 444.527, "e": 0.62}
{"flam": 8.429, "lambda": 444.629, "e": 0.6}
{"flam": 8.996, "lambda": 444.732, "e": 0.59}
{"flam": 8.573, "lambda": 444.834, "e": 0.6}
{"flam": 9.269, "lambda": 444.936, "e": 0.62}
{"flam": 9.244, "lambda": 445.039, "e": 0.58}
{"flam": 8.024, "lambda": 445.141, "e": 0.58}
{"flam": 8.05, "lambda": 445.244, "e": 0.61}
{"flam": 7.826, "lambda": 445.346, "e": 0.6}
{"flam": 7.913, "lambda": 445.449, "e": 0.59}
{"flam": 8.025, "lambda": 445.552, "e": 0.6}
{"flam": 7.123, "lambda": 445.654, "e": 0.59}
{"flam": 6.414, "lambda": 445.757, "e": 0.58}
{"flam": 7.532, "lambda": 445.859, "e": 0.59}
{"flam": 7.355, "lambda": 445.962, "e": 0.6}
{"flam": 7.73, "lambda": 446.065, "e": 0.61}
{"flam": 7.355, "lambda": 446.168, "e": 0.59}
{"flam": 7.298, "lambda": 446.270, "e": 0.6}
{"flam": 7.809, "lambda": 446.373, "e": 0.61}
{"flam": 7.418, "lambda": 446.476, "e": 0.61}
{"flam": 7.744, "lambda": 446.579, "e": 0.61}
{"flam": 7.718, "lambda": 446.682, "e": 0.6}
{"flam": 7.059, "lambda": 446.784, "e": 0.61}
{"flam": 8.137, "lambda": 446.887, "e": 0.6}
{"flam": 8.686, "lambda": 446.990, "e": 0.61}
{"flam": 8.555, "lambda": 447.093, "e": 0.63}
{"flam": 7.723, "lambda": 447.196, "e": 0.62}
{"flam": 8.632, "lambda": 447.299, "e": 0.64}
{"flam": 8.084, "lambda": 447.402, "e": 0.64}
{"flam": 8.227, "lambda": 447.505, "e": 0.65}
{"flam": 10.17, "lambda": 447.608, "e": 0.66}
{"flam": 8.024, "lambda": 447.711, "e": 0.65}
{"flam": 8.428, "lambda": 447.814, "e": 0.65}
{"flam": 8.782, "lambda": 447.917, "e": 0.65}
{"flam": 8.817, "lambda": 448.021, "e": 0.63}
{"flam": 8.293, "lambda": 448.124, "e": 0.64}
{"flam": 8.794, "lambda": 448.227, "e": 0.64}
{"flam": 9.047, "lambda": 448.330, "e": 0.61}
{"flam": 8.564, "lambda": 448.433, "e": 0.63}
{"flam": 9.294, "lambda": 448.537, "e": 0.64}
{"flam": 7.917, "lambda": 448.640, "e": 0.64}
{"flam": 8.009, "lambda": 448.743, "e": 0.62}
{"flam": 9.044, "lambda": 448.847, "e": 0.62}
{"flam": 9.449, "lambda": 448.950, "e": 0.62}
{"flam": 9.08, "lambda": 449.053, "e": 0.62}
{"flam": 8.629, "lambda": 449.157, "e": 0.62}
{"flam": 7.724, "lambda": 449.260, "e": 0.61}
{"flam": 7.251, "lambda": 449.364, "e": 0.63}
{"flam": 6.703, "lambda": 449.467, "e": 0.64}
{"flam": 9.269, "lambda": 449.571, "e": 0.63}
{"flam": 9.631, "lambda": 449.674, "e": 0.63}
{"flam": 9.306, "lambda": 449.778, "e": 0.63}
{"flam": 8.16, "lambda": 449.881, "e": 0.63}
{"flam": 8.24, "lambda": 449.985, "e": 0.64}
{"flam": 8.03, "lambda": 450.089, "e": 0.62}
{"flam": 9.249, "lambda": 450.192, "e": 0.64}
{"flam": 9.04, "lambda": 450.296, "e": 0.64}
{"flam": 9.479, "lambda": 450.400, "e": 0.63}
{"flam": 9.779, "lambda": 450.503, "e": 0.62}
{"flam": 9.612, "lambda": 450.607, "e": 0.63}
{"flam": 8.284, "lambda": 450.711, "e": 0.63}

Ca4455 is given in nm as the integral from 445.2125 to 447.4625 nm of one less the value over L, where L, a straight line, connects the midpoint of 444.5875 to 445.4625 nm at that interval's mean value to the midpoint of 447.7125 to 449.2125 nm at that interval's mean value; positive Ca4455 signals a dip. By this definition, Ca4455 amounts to 0.221 nm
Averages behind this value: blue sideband 8.5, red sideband 8.7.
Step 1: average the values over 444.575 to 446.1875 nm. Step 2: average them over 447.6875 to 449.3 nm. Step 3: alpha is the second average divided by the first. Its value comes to 1.08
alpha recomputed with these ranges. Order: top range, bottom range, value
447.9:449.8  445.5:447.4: 1.12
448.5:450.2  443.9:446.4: 1.06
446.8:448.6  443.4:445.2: 1.03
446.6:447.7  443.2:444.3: 1.04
